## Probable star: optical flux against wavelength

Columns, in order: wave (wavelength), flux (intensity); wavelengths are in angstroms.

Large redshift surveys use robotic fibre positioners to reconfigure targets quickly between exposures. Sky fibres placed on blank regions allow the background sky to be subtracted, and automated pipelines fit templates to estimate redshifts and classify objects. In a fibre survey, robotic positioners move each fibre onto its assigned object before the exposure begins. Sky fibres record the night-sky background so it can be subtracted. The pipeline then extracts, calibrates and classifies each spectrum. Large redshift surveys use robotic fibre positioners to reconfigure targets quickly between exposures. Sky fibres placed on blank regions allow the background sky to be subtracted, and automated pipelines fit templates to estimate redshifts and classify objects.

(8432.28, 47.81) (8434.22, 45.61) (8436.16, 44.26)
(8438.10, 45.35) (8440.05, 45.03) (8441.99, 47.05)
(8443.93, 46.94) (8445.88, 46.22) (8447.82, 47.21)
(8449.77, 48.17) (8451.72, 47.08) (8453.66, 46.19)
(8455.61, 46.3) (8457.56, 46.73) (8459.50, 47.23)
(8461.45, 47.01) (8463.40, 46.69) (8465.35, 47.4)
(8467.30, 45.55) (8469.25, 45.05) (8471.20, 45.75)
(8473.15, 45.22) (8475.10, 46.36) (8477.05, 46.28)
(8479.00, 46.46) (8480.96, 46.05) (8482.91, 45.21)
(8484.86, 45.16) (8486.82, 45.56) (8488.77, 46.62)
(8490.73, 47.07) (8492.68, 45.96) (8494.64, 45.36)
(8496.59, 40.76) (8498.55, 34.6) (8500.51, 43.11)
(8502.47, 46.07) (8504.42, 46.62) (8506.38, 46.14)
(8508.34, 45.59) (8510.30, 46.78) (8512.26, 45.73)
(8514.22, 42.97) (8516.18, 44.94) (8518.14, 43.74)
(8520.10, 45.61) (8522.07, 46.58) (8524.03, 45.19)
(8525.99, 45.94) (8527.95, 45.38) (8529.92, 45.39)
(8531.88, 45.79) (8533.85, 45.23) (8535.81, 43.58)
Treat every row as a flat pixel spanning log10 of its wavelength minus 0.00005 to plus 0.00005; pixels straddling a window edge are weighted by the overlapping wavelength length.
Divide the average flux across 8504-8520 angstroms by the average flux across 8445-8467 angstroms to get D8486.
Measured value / 0.97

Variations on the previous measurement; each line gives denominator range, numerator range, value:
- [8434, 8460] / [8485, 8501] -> 0.94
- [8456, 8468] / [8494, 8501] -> 0.87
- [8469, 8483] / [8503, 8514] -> 1.00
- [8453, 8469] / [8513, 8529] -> 0.97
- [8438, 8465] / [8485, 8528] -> 0.96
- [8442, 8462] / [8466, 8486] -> 0.97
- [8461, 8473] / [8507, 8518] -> 0.98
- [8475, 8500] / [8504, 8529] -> 1.02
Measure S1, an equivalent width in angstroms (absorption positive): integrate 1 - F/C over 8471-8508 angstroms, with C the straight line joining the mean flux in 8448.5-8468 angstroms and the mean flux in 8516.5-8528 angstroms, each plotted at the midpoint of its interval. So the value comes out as 0.9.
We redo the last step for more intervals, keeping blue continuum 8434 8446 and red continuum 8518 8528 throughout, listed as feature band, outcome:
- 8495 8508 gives 0.71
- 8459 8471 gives -0.19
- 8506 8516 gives 0.05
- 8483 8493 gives -0.08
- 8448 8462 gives -0.38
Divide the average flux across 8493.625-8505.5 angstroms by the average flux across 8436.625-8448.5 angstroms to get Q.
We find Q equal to 0.9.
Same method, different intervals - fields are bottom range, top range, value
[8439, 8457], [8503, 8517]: 0.98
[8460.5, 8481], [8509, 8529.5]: 0.98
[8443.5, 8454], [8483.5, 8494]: 0.98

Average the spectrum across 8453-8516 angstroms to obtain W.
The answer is 45.4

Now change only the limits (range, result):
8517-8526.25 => 45.4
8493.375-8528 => 44.5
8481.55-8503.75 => 44.2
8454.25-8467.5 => 46.7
